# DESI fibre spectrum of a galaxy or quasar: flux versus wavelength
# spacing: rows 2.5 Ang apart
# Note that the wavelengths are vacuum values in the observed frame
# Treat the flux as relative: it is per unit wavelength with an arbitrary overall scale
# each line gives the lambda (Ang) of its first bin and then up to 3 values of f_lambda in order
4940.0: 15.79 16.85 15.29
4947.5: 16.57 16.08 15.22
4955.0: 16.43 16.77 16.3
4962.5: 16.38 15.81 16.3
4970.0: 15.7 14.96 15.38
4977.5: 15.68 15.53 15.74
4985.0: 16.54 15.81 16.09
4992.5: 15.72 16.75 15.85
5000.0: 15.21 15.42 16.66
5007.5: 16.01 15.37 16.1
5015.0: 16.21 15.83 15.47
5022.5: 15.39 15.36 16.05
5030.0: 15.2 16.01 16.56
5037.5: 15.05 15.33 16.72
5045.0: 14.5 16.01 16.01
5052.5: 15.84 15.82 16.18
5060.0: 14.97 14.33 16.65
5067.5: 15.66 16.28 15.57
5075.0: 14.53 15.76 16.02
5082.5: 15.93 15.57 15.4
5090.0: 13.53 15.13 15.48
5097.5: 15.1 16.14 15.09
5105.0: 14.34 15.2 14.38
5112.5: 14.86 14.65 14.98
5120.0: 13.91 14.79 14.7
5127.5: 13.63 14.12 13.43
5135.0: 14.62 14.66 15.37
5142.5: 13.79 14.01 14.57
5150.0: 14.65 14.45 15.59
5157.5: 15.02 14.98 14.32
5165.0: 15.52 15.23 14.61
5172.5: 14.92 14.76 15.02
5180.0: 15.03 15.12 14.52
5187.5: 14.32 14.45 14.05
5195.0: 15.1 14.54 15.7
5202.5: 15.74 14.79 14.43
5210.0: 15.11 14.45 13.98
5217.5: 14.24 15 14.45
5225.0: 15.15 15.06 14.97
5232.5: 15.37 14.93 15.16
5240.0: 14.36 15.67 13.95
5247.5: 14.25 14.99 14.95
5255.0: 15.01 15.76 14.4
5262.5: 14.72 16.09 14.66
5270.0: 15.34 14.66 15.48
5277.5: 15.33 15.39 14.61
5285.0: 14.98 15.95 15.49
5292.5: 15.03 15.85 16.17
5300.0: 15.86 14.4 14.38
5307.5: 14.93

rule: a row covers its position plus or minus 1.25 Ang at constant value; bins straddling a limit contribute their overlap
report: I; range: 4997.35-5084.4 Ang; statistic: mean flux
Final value 15.7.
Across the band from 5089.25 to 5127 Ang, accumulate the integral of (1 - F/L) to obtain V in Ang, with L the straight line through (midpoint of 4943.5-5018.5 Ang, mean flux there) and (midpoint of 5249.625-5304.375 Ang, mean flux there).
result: 2.0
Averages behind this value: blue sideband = 15.9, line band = 14.8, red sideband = 15.2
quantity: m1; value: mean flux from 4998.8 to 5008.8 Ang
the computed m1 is 15.8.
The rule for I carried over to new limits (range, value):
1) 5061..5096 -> 15.4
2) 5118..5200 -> 14.6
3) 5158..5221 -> 14.8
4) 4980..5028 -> 15.9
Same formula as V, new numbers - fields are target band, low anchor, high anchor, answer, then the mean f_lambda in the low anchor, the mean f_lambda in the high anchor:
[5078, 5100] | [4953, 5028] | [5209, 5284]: 0.3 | 15.9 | 14.9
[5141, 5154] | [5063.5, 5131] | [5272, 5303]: 0.7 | 15.1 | 15.4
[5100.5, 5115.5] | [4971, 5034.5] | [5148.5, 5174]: 0.4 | 15.8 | 14.9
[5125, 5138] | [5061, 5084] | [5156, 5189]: 0.9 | 15.6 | 14.9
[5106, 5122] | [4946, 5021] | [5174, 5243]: 0.7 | 15.9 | 14.8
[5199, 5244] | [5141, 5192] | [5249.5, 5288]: 0.1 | 14.7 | 15.1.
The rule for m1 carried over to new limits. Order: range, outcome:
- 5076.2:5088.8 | 15.7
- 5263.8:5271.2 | 15.4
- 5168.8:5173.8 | 14.8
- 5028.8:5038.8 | 15.7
